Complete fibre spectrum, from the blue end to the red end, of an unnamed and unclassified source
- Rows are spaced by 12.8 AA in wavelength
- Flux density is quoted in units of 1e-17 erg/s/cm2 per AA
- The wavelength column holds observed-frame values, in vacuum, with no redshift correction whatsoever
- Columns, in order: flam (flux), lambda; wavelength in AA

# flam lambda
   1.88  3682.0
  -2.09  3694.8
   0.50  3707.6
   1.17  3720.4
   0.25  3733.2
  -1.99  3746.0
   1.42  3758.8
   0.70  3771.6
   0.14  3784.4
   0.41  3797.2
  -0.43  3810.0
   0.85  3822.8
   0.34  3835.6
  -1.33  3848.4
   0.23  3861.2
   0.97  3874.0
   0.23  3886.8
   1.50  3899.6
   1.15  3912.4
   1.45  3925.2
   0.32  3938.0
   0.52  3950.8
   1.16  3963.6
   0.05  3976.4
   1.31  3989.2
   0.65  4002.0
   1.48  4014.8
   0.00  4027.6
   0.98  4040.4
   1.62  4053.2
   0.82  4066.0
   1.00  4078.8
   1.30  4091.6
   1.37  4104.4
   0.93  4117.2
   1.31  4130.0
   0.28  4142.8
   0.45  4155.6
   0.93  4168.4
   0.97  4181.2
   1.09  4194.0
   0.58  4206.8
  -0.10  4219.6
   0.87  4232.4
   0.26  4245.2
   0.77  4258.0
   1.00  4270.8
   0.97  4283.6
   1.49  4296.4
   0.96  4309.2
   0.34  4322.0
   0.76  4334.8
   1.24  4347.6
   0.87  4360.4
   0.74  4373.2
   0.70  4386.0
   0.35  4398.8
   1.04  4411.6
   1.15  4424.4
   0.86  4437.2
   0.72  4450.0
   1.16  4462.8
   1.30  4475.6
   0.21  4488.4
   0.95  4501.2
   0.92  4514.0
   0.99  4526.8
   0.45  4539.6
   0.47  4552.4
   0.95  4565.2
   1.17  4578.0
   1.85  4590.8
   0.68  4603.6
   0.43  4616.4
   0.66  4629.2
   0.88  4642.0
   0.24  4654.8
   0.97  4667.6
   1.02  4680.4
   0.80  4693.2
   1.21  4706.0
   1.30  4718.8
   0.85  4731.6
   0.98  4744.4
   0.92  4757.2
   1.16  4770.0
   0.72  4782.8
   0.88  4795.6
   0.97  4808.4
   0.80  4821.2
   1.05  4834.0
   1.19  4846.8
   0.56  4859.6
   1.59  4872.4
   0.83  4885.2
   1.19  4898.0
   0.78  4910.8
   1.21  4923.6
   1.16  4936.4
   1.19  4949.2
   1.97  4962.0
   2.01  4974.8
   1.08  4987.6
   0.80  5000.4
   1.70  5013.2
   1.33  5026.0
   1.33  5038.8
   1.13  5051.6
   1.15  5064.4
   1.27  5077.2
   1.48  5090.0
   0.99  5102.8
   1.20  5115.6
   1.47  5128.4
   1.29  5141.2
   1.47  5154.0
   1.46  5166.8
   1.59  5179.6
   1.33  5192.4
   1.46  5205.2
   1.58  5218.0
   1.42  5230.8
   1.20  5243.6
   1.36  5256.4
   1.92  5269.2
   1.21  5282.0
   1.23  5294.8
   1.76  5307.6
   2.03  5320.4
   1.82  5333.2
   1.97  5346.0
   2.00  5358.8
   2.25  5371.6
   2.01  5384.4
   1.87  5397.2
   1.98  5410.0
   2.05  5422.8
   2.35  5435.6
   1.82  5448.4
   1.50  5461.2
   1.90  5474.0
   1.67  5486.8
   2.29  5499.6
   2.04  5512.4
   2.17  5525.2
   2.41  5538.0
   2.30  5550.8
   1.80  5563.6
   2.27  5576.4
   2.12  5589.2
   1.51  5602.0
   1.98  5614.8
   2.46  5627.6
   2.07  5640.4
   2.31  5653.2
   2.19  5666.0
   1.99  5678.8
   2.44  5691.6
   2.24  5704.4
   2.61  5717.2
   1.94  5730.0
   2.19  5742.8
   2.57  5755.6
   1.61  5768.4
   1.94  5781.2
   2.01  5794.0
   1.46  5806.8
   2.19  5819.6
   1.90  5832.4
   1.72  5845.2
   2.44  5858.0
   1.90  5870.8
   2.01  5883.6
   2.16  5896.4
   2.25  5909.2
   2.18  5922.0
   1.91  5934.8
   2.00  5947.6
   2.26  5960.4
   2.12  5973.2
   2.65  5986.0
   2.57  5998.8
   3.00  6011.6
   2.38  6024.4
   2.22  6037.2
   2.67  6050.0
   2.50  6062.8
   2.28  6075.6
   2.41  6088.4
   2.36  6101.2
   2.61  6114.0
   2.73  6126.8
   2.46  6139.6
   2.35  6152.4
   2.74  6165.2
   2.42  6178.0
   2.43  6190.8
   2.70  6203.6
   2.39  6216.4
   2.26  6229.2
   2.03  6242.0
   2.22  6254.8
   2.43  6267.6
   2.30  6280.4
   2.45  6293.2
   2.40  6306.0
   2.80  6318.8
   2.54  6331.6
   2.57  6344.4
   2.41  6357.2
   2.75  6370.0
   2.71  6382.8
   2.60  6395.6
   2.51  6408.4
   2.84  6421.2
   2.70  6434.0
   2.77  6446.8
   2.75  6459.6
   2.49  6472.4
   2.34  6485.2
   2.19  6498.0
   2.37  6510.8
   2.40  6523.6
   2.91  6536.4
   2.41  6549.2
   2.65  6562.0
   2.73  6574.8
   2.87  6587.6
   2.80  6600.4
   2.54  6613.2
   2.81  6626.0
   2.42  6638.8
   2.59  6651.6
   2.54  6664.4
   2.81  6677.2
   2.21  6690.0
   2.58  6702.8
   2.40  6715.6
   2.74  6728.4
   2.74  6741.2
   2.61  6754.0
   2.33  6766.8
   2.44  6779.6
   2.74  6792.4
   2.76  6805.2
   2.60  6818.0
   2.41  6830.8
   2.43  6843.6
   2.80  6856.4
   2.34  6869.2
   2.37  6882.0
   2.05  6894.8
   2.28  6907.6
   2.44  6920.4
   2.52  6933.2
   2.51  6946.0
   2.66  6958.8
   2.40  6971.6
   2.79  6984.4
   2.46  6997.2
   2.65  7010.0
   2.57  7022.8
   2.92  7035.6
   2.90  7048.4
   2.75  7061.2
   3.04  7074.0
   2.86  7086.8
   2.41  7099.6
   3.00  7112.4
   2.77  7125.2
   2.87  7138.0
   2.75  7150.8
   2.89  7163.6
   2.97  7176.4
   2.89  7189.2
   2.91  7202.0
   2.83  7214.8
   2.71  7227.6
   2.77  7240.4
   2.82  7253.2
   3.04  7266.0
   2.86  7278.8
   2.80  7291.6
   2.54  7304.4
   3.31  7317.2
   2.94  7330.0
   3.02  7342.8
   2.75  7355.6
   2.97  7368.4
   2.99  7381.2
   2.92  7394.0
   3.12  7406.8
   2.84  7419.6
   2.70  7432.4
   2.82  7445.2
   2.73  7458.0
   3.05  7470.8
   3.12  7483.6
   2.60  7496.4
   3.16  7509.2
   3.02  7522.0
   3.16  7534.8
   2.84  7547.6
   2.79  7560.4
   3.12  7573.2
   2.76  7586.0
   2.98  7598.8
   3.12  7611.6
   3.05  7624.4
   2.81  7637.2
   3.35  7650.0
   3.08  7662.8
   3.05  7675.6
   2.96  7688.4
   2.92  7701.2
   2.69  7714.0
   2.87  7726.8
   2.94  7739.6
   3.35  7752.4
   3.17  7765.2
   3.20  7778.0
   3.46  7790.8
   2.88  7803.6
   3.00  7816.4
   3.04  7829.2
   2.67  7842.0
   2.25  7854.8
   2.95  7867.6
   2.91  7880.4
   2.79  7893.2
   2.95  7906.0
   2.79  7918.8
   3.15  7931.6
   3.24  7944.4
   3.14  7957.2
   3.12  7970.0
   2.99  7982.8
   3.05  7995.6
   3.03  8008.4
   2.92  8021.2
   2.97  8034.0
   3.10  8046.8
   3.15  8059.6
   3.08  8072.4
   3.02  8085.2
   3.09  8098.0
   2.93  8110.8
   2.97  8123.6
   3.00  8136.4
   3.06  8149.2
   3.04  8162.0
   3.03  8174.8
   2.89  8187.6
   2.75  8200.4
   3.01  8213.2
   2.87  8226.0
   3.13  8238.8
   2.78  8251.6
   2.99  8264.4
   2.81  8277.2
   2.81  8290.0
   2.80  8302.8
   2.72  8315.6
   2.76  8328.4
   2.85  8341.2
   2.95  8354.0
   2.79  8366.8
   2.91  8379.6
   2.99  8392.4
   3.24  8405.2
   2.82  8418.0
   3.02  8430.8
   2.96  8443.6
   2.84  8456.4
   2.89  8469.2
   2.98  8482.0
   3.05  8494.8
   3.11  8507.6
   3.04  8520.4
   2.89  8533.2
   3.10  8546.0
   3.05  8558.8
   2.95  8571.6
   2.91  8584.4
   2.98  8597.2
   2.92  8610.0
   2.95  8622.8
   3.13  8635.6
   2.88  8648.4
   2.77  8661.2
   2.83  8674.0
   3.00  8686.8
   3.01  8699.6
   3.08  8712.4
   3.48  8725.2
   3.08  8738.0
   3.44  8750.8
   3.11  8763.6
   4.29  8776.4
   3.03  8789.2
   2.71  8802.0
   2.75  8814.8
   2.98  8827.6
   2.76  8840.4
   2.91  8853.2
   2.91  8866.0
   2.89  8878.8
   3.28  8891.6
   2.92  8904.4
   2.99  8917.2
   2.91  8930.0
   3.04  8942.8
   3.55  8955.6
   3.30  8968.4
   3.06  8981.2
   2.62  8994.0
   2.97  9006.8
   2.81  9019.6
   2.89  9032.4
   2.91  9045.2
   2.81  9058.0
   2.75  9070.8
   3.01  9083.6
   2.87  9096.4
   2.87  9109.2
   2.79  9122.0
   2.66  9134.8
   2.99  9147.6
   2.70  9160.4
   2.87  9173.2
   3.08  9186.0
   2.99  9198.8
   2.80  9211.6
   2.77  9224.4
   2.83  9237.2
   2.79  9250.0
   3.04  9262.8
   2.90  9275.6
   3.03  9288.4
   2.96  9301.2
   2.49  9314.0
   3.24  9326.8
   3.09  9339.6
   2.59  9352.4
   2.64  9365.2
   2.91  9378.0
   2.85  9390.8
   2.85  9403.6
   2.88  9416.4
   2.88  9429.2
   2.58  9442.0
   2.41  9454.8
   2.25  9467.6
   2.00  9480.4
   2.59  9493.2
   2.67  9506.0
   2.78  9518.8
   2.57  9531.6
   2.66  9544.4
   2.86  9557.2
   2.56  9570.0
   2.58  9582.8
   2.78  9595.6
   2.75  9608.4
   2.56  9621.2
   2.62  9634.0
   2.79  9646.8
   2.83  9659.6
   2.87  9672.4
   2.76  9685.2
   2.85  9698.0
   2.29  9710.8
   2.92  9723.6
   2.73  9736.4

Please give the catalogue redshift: 0.33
